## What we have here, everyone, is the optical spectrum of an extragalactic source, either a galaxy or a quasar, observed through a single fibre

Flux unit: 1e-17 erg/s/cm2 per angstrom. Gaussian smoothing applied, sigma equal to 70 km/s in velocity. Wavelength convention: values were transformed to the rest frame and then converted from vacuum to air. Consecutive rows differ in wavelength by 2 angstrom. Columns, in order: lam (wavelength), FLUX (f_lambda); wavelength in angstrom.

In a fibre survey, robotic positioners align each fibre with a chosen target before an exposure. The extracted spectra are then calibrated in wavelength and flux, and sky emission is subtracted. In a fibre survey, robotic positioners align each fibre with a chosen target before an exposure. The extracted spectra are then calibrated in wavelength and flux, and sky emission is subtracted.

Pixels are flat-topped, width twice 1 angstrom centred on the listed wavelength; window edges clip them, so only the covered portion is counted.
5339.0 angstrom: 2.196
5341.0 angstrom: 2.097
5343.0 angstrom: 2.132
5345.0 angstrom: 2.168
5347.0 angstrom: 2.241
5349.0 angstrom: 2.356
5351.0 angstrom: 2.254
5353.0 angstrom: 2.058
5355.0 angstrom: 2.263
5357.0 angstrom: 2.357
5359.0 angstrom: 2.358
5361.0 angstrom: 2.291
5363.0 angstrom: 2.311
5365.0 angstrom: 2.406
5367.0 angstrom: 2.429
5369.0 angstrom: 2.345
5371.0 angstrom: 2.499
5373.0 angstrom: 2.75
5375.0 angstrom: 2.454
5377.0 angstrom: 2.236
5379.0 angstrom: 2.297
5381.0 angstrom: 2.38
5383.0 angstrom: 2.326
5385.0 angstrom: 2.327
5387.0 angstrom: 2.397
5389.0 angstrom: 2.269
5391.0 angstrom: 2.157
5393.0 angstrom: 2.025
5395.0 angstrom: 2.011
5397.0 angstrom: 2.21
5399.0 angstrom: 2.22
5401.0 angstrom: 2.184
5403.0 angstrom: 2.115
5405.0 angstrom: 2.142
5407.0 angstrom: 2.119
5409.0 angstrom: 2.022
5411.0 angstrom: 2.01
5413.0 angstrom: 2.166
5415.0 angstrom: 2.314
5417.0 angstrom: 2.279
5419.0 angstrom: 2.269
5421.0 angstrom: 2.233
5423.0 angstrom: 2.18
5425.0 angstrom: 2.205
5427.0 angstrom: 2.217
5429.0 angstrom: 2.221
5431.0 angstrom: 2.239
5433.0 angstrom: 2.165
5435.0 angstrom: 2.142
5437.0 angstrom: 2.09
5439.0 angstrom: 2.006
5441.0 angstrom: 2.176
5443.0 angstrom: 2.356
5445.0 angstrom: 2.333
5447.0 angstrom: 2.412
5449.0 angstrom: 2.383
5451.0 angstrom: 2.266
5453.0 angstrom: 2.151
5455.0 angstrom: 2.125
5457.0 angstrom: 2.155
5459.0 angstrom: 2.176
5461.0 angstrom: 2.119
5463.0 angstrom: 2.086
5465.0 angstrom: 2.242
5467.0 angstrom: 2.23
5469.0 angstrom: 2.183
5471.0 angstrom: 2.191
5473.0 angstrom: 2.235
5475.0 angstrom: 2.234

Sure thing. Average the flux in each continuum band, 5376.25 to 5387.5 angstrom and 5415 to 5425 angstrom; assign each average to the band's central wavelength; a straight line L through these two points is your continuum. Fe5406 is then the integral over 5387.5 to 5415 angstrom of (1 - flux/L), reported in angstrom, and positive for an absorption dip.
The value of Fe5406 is 1.8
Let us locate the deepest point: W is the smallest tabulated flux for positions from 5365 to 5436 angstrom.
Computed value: 2.01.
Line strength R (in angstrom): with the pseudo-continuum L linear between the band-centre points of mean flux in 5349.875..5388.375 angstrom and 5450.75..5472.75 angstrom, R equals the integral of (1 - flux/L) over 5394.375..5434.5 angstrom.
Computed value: 1.6 angstrom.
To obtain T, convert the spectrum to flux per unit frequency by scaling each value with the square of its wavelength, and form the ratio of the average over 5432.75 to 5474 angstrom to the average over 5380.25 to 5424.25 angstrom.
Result 1.02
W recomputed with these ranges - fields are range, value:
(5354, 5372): 2.263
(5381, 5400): 2.011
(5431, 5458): 2.006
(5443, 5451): 2.266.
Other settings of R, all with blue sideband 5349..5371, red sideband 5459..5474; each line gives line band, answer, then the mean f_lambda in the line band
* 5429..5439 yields 0.3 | 2.15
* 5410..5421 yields 0.2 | 2.21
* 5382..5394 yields 0.2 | 2.25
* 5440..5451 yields -0.6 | 2.33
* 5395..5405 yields 0.5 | 2.16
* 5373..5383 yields -0.4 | 2.38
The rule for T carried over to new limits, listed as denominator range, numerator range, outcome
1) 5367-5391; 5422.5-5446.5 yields 0.94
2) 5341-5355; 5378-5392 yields 1.06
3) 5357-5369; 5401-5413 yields 0.90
